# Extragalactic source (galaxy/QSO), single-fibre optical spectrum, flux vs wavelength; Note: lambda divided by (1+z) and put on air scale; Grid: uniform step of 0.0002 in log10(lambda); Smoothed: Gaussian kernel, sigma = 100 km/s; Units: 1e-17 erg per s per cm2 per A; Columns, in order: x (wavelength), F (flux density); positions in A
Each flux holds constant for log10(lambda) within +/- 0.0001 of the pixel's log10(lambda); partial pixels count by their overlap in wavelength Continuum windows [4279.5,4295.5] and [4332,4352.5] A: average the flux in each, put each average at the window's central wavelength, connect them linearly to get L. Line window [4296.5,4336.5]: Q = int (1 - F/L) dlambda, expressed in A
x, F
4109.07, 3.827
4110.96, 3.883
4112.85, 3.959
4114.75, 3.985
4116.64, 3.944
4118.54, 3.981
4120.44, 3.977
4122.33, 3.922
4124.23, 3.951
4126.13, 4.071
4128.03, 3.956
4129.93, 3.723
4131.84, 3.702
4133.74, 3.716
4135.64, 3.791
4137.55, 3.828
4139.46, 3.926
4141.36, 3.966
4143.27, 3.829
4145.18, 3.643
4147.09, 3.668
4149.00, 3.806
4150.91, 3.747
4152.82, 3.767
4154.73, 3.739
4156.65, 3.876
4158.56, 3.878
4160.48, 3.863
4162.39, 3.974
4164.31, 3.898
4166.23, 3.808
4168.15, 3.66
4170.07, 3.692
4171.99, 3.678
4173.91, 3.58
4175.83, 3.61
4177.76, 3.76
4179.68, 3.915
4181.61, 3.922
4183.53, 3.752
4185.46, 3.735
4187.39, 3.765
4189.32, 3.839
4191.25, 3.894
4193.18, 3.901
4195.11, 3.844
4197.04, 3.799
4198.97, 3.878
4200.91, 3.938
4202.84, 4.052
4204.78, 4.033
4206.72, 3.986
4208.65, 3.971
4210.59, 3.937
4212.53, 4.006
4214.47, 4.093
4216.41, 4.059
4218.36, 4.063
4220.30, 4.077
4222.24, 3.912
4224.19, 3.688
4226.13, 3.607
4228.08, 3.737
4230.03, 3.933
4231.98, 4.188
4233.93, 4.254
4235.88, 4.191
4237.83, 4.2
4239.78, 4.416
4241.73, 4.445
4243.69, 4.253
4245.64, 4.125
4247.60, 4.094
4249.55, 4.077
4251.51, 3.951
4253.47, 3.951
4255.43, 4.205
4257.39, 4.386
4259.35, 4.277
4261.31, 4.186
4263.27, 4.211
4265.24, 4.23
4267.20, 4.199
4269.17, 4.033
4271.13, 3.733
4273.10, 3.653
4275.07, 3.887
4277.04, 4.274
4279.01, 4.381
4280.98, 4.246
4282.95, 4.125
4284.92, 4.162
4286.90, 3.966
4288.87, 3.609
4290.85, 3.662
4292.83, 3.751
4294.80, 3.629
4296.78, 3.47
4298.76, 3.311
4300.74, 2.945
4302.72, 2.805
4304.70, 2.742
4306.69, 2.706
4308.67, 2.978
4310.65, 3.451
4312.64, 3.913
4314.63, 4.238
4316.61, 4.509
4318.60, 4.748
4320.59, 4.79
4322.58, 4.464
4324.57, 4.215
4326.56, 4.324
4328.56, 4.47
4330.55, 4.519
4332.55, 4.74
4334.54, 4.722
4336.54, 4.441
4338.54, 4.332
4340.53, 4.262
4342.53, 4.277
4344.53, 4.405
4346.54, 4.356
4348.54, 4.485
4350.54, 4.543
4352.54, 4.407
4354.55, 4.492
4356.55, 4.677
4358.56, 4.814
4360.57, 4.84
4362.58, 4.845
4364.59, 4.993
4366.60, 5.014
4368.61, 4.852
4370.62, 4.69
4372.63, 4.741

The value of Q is 2.7 A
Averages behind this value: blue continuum 3.91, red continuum 4.45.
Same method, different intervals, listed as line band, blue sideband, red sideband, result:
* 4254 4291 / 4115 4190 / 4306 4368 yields 1.0 A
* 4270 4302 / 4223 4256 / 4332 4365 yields 3.6 A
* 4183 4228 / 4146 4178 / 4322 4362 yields 0.4 A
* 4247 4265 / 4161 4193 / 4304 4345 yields -0.8 A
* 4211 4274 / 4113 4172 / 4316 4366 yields 1.8 A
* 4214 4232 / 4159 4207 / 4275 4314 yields -0.8 A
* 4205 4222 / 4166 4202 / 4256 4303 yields -0.9 A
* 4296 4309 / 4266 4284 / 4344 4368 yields 3.9 A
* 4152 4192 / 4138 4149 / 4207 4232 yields 0.7 A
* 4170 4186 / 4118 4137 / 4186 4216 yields 0.7 A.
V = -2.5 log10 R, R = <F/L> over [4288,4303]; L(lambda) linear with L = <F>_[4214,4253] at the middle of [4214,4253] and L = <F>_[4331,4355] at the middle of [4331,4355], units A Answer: 0.244 mag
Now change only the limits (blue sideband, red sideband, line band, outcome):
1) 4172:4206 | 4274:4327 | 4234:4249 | -0.11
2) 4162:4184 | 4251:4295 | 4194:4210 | -0.03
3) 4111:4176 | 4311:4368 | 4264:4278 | 0.07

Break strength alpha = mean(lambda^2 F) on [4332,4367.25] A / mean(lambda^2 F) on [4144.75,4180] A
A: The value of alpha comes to 1.3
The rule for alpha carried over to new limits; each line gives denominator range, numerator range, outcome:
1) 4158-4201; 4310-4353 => 1.24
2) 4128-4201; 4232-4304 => 1.10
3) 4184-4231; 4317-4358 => 1.22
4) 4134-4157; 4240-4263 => 1.16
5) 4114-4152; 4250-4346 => 1.13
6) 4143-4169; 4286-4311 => 0.93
